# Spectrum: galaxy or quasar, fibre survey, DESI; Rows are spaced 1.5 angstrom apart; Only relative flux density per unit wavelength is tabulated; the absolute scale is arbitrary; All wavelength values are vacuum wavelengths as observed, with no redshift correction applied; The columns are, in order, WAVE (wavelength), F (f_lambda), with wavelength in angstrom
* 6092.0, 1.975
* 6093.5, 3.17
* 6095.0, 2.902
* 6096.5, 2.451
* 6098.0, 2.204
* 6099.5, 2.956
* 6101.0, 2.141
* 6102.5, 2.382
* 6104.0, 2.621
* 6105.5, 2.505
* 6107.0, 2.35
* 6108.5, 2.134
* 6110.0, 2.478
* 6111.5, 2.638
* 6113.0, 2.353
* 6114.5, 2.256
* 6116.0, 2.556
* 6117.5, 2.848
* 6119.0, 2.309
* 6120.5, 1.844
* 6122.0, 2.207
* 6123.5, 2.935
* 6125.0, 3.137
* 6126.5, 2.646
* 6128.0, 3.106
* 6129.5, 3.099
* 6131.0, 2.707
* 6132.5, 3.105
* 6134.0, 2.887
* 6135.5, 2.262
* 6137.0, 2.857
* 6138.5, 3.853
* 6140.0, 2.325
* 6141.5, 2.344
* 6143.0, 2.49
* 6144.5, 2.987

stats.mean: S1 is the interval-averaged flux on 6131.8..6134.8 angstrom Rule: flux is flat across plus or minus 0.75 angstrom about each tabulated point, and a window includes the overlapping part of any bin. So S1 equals 2.98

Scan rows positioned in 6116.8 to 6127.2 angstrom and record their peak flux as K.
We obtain 3.137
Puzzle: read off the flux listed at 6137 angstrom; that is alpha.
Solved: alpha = 2.857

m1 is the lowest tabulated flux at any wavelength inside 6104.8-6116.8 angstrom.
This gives 2.134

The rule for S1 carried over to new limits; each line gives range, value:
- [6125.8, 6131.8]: 2.89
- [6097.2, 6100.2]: 2.57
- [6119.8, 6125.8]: 2.54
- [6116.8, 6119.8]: 2.56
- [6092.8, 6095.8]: 3.02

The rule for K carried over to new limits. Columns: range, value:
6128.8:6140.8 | 3.853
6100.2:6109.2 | 2.621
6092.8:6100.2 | 3.17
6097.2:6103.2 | 2.956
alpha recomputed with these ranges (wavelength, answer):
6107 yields 2.35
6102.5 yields 2.382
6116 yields 2.556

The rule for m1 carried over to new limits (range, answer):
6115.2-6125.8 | 1.844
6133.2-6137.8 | 2.262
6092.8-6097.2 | 2.451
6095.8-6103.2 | 2.141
